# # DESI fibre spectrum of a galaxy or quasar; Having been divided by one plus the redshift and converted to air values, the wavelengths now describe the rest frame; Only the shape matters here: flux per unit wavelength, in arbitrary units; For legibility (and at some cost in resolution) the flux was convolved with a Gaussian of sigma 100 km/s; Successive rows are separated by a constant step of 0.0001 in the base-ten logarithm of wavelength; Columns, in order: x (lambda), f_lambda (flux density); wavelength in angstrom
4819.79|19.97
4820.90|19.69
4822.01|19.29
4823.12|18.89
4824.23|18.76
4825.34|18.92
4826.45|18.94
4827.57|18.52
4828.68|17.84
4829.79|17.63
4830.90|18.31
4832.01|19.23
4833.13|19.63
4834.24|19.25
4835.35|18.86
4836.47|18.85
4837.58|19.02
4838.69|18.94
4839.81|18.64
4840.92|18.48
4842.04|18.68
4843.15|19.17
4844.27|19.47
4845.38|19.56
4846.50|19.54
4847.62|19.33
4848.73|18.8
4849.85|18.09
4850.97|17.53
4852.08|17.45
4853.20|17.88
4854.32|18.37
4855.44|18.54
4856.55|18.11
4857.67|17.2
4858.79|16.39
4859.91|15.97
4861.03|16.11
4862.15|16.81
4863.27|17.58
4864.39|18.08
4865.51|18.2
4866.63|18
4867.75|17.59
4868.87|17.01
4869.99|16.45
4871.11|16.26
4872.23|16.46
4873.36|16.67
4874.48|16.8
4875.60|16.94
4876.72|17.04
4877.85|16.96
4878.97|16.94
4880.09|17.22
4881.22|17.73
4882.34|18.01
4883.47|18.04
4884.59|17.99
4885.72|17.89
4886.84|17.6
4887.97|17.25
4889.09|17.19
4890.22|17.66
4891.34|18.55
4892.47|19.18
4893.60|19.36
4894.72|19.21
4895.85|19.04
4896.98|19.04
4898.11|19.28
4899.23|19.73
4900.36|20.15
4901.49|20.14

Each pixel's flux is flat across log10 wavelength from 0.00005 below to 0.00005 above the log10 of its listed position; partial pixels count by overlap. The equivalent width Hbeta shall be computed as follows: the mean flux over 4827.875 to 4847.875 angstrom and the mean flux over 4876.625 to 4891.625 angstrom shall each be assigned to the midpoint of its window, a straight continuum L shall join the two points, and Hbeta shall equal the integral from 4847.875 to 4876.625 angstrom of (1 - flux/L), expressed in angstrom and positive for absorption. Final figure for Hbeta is 1.4 angstrom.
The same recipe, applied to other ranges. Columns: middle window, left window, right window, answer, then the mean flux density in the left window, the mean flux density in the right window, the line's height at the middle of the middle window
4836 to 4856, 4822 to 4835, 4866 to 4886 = -0.5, 18.8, 17.2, 18.2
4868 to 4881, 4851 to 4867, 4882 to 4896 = 0.7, 17.5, 18.2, 17.9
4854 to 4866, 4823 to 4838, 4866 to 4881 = 0.1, 18.8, 17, 17.5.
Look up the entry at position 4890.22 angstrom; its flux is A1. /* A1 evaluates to 17.66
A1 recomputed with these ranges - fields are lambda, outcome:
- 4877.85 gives 16.96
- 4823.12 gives 18.89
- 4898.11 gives 19.28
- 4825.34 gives 18.92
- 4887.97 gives 17.25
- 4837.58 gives 19.02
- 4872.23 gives 16.46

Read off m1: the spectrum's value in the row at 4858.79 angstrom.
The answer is 16.39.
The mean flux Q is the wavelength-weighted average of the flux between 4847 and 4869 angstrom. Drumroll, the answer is 17.7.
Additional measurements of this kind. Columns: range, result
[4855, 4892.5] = 17.3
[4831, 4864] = 18.3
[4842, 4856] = 18.7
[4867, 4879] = 16.8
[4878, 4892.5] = 17.7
